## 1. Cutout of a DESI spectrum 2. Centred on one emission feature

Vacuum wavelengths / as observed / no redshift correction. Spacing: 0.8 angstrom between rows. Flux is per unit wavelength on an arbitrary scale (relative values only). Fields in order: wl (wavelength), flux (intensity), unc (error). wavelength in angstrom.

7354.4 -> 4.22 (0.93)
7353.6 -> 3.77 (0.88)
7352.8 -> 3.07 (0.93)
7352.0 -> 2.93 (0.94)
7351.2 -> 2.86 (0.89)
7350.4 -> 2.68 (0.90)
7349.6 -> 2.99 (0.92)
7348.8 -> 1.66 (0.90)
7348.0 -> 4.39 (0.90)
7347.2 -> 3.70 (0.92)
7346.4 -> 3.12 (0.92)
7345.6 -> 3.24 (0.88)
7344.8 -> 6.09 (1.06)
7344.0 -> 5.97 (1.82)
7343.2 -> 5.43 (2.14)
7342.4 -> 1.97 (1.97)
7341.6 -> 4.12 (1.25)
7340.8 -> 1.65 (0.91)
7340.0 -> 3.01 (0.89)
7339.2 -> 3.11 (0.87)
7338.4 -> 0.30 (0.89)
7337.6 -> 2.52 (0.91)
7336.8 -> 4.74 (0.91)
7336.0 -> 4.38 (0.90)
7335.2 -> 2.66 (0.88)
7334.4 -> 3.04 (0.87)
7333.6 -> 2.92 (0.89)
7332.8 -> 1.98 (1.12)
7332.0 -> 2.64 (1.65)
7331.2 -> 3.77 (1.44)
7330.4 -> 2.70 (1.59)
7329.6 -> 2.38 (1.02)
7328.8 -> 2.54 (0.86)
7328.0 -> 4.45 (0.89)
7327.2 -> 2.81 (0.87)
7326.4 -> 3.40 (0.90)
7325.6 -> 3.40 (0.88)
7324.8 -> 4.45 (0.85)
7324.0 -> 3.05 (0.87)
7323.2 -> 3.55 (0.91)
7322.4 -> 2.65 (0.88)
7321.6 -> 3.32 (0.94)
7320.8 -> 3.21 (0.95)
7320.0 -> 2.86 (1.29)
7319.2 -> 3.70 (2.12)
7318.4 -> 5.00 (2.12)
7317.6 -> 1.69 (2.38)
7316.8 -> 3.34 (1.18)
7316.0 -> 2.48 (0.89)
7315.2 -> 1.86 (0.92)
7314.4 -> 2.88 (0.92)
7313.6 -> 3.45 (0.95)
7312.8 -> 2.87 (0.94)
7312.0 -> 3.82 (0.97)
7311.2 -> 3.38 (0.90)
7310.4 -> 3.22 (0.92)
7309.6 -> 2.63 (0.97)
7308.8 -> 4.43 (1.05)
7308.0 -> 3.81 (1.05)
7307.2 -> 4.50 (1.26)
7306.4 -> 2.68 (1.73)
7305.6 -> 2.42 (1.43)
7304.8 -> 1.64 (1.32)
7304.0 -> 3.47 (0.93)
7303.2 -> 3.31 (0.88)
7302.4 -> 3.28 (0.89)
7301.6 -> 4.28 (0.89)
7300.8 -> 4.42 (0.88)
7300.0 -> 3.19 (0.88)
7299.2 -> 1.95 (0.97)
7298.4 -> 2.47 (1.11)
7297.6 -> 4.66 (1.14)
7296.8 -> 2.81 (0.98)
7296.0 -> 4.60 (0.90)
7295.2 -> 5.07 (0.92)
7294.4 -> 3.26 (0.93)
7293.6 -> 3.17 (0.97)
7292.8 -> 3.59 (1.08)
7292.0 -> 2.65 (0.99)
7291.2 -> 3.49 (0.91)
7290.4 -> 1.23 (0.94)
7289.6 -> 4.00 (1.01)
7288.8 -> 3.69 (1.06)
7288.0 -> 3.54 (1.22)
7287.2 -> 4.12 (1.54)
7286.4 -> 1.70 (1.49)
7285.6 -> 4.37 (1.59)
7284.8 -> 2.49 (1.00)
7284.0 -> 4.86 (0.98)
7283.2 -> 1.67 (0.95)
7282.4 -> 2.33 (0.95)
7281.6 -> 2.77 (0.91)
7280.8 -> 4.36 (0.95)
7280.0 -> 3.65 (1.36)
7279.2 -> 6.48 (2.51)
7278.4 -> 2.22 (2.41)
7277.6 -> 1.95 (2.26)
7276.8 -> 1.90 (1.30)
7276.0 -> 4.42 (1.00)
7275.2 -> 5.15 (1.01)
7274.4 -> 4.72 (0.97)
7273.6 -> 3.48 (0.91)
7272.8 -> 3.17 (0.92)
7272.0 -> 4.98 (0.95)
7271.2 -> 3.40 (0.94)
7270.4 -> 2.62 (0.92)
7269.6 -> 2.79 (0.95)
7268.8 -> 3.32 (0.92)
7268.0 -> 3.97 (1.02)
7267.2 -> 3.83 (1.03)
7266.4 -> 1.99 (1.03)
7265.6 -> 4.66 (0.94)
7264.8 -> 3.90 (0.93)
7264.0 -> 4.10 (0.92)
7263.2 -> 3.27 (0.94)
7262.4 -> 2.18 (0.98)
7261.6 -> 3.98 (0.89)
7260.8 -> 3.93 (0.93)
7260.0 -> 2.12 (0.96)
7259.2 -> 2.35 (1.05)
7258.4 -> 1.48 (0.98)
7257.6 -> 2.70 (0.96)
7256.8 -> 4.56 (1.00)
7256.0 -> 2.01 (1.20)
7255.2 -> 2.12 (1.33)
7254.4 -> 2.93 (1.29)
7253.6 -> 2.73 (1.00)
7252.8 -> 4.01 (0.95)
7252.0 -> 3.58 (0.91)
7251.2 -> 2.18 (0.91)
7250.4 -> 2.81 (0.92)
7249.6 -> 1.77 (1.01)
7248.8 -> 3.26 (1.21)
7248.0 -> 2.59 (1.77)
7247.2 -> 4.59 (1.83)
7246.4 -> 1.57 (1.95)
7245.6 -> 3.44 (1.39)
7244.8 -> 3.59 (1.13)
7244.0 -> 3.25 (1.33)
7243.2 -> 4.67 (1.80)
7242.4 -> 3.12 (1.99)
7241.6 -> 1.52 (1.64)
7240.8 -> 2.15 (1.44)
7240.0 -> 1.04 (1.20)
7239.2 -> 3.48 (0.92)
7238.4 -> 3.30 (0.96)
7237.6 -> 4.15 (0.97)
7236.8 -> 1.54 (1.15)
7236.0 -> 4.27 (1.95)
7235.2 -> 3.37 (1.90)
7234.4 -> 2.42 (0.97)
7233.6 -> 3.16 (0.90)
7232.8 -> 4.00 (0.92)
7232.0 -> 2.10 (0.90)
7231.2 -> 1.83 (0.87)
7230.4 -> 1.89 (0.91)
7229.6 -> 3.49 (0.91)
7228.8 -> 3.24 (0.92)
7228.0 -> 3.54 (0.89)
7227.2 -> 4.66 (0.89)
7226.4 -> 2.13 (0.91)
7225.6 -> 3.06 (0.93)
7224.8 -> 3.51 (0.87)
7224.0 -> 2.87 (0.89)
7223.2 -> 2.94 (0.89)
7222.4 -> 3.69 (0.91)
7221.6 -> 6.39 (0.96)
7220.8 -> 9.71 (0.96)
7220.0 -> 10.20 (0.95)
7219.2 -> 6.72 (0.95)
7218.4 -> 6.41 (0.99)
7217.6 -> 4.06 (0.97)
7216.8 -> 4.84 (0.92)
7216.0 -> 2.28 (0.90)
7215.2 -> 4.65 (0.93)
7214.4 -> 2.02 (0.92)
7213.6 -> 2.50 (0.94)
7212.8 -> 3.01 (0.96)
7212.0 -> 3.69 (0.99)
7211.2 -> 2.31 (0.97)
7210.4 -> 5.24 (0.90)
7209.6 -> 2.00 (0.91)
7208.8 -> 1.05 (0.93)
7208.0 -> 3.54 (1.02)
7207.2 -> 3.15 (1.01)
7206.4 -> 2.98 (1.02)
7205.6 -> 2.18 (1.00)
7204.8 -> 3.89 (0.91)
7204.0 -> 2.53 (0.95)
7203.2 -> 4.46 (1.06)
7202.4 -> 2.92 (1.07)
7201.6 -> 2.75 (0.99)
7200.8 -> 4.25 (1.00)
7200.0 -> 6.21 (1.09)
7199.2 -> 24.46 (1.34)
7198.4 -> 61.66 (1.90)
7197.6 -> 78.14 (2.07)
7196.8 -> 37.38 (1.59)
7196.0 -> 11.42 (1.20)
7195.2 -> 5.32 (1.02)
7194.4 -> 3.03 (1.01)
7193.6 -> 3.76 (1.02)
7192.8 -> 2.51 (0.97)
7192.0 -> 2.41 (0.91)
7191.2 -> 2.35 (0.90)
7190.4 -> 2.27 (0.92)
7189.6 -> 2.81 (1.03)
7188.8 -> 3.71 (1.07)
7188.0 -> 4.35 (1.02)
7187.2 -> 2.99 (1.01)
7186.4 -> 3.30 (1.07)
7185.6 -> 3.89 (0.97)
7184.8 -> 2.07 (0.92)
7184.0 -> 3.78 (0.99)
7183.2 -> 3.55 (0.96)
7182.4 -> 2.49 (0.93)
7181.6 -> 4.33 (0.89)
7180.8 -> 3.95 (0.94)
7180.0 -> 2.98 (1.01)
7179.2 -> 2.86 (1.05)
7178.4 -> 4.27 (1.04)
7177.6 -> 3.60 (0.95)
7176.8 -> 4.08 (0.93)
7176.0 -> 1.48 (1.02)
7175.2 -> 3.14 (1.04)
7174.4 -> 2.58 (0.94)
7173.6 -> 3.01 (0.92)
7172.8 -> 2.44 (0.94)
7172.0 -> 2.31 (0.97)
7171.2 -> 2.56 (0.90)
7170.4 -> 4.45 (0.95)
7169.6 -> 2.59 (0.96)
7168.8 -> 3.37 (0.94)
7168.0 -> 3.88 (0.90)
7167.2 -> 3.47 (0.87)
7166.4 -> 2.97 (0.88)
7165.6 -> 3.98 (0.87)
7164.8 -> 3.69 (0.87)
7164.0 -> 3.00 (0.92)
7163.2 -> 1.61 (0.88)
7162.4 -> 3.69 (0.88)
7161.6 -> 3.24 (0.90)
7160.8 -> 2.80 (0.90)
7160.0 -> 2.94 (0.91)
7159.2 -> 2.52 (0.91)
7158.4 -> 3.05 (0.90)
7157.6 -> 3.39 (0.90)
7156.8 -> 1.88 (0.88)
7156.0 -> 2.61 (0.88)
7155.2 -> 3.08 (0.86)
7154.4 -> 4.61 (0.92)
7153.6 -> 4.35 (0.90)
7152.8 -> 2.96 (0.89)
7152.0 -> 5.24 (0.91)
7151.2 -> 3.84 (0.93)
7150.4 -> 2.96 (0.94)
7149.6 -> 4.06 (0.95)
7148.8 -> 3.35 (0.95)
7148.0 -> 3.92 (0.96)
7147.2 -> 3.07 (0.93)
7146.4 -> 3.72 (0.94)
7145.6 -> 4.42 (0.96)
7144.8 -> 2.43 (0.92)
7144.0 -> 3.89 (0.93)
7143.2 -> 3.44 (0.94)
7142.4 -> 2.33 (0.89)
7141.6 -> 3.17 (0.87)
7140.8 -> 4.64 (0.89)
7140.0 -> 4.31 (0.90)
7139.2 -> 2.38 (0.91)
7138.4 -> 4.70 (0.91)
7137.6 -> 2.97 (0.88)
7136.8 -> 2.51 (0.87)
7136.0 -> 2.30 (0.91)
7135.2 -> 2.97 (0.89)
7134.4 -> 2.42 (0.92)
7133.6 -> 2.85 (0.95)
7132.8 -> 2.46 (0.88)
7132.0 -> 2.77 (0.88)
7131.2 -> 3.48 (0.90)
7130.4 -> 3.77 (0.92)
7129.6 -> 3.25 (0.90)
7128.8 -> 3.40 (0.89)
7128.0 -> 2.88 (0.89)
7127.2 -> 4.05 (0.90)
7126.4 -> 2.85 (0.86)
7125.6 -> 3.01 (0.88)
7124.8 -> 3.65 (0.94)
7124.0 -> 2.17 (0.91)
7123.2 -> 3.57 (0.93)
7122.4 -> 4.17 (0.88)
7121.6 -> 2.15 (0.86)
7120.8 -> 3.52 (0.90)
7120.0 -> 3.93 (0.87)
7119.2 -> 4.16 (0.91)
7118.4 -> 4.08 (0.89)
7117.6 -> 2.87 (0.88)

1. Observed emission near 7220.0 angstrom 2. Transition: [N II] 6583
